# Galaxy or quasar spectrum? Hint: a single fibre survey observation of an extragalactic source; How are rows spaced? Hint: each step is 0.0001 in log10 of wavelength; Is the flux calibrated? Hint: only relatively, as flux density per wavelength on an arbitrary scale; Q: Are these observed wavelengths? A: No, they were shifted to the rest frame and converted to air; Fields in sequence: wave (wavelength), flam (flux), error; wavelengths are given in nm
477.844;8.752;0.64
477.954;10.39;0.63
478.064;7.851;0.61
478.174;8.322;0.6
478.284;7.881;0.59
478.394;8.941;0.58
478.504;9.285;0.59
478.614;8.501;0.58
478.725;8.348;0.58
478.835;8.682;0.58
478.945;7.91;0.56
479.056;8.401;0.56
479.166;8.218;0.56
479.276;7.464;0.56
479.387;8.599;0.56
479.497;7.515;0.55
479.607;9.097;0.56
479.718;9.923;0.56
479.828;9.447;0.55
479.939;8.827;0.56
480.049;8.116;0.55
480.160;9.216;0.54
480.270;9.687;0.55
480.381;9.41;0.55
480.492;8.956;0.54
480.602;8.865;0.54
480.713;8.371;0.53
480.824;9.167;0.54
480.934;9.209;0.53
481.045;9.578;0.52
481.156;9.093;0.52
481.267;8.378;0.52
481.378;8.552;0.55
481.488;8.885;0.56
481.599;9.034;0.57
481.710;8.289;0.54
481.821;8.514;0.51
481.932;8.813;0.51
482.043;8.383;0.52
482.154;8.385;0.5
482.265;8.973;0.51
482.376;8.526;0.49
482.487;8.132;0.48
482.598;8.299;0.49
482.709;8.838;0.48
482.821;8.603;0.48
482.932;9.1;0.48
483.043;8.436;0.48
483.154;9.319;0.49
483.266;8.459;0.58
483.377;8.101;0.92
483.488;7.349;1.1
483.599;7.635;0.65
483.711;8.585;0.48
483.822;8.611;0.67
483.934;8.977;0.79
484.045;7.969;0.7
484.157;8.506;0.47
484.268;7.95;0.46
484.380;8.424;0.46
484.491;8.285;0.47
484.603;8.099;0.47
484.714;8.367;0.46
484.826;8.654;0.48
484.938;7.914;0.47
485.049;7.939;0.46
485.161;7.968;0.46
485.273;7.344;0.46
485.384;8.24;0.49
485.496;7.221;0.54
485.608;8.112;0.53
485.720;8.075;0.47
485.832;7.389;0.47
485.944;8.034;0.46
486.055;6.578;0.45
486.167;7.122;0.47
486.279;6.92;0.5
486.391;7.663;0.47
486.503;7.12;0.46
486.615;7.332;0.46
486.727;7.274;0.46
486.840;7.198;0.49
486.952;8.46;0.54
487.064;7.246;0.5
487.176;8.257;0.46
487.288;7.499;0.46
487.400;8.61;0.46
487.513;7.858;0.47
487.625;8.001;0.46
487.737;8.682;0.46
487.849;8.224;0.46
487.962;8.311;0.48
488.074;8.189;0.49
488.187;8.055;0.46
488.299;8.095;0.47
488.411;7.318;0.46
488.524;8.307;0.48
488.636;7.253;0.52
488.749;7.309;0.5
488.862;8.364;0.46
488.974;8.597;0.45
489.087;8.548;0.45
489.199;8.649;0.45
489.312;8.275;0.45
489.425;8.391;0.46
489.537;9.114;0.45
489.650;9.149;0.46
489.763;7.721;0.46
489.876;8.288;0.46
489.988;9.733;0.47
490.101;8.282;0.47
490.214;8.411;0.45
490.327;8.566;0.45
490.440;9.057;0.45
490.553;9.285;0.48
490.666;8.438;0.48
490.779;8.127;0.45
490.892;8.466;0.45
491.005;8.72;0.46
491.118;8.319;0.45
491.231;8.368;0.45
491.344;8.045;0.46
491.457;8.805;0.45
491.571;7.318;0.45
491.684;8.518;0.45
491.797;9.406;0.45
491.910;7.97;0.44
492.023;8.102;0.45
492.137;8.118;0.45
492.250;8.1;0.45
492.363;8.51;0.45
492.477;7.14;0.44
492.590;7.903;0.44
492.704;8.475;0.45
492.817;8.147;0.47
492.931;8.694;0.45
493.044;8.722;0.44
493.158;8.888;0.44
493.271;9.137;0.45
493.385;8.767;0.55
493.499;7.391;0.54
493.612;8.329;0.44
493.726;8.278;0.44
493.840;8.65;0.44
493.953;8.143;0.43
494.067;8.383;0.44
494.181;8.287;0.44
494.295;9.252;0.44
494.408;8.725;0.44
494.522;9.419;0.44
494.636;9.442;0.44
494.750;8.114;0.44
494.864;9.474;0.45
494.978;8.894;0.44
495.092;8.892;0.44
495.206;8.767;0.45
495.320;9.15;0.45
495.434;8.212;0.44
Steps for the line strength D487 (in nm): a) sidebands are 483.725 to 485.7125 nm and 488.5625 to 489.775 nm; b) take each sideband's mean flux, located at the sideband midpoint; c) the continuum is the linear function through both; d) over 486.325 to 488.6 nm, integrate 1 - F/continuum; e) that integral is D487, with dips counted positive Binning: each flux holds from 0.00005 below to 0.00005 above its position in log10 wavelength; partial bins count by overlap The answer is 0.11 nm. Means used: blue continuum 8.16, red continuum 8.33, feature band 7.88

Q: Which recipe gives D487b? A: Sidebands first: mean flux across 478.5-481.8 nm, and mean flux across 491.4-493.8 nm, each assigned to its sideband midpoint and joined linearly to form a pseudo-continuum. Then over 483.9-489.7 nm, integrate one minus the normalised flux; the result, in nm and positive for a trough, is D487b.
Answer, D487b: 0.37 nm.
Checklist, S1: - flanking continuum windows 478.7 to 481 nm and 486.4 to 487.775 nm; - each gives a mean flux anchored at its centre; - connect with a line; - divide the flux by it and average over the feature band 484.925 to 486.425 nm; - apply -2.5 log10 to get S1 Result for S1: 0.05 mag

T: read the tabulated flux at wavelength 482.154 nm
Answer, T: 8.385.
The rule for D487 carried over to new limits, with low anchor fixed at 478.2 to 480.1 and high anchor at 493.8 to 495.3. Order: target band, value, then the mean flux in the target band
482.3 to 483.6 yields 0.03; 8.44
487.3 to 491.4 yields 0.17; 8.36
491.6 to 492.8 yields 0.08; 8.21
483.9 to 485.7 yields 0.11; 8.11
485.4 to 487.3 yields 0.25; 7.51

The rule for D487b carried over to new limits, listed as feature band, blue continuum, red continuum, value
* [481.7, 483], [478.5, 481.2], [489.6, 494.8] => 0.02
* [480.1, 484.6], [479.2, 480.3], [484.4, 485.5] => -0.12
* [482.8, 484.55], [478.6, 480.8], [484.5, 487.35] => -0.07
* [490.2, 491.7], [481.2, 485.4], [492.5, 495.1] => 0.02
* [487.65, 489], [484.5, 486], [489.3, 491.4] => 0.05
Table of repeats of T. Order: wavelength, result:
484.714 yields 8.367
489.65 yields 9.149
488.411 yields 7.318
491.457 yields 8.805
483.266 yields 8.459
